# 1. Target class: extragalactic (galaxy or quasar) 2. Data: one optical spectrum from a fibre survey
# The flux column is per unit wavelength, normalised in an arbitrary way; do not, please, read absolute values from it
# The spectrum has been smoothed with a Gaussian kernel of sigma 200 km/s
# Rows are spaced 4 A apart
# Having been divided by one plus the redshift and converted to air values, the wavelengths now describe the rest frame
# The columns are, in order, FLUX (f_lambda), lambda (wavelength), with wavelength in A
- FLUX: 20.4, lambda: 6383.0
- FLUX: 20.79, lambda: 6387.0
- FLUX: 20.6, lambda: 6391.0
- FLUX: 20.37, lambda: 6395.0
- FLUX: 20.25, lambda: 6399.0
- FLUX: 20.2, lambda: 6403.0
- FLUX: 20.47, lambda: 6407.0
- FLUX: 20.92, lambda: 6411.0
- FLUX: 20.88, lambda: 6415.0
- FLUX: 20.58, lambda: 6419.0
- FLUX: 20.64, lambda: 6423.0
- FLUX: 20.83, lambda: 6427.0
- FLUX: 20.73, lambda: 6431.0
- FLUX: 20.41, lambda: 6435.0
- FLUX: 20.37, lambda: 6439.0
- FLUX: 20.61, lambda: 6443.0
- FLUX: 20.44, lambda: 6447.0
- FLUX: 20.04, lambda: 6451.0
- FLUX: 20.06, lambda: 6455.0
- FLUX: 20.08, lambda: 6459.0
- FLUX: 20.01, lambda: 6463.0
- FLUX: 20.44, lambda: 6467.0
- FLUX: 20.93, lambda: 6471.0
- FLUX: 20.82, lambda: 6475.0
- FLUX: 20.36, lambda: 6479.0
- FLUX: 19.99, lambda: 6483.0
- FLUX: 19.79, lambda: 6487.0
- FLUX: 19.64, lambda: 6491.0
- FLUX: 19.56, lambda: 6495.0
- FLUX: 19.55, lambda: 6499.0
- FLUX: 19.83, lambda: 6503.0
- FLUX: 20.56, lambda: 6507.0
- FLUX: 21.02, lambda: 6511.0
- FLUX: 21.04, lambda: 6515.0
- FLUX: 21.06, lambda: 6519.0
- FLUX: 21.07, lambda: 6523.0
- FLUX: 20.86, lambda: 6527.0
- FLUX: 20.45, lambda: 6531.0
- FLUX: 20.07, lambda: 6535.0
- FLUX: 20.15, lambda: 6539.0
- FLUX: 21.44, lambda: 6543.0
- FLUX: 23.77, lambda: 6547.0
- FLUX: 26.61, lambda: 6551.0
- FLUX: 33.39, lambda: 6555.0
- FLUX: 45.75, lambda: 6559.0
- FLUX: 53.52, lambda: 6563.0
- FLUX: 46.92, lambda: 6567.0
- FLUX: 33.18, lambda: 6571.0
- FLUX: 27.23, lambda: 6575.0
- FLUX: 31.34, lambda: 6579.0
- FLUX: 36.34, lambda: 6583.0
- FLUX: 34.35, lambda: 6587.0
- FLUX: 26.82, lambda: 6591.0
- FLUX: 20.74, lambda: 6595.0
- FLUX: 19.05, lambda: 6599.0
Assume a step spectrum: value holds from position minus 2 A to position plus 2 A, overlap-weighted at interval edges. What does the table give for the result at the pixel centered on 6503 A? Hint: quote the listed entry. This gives 19.83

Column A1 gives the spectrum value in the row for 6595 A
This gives 20.74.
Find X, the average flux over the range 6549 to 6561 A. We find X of 35.2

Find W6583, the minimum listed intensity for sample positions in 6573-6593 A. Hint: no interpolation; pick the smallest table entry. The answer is 26.82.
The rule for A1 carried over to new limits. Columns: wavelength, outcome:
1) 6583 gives 36.34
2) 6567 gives 46.92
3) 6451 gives 20.04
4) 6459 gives 20.08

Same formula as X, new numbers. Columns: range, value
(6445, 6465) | 20.1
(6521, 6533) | 20.8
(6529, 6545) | 20.5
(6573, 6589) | 32.3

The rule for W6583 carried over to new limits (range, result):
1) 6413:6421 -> 20.58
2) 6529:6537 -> 20.07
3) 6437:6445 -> 20.37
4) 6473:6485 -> 19.99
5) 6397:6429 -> 20.2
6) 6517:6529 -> 20.86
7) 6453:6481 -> 20.01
